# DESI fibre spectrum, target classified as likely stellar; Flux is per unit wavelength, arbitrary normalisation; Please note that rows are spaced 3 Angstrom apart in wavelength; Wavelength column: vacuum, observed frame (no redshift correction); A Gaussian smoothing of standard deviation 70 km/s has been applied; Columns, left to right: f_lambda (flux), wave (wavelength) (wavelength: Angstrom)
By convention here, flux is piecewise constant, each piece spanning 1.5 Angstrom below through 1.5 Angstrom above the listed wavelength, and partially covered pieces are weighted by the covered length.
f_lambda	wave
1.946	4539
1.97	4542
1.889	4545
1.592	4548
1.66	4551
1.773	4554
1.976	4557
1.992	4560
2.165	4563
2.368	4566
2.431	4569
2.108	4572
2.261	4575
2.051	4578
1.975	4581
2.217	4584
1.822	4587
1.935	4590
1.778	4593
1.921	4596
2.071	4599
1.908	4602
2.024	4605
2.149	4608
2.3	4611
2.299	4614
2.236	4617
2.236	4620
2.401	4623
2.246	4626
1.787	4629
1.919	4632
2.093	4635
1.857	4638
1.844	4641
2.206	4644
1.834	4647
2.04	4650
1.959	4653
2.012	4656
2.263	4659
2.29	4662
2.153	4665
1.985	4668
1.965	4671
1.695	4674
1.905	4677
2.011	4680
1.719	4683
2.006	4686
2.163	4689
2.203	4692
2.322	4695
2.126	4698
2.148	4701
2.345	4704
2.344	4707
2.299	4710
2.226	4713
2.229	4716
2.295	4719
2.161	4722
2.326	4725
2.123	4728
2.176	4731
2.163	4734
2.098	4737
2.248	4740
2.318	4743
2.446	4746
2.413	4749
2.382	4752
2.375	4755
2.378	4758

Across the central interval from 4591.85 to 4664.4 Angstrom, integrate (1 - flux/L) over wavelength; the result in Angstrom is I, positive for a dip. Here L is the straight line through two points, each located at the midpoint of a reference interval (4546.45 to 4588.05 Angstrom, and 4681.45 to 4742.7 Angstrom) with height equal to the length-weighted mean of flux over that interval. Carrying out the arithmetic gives 0.8 Angstrom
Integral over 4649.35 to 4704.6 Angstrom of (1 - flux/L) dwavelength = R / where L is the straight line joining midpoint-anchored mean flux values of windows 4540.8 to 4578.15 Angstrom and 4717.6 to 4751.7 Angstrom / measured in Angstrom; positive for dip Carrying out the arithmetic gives 2.9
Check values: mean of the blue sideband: 2.02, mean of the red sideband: 2.26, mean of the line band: 2.06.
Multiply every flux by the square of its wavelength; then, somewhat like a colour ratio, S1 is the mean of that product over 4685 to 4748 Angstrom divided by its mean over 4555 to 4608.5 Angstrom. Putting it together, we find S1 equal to 1.1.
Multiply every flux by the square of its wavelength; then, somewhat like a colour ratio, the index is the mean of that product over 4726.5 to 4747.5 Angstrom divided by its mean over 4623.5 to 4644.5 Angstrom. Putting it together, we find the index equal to 1.16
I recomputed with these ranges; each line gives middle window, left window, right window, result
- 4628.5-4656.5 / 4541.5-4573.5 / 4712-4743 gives 1.90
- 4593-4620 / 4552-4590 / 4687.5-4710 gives 0.32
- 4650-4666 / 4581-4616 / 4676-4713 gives -0.19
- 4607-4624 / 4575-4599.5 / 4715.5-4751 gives -1.95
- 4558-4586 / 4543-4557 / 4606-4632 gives -3.95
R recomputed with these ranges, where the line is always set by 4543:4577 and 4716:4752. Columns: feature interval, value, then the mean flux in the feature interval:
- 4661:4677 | 1.24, 2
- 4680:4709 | 0.72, 2.15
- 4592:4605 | 0.85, 1.94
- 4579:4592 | 0.46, 1.98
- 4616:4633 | -0.28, 2.14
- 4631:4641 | 0.85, 1.94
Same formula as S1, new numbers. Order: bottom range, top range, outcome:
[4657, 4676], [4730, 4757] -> 1.16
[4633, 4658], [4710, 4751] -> 1.18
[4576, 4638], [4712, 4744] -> 1.13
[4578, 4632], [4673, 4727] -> 1.08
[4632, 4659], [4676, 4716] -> 1.10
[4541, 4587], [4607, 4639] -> 1.09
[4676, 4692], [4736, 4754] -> 1.20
